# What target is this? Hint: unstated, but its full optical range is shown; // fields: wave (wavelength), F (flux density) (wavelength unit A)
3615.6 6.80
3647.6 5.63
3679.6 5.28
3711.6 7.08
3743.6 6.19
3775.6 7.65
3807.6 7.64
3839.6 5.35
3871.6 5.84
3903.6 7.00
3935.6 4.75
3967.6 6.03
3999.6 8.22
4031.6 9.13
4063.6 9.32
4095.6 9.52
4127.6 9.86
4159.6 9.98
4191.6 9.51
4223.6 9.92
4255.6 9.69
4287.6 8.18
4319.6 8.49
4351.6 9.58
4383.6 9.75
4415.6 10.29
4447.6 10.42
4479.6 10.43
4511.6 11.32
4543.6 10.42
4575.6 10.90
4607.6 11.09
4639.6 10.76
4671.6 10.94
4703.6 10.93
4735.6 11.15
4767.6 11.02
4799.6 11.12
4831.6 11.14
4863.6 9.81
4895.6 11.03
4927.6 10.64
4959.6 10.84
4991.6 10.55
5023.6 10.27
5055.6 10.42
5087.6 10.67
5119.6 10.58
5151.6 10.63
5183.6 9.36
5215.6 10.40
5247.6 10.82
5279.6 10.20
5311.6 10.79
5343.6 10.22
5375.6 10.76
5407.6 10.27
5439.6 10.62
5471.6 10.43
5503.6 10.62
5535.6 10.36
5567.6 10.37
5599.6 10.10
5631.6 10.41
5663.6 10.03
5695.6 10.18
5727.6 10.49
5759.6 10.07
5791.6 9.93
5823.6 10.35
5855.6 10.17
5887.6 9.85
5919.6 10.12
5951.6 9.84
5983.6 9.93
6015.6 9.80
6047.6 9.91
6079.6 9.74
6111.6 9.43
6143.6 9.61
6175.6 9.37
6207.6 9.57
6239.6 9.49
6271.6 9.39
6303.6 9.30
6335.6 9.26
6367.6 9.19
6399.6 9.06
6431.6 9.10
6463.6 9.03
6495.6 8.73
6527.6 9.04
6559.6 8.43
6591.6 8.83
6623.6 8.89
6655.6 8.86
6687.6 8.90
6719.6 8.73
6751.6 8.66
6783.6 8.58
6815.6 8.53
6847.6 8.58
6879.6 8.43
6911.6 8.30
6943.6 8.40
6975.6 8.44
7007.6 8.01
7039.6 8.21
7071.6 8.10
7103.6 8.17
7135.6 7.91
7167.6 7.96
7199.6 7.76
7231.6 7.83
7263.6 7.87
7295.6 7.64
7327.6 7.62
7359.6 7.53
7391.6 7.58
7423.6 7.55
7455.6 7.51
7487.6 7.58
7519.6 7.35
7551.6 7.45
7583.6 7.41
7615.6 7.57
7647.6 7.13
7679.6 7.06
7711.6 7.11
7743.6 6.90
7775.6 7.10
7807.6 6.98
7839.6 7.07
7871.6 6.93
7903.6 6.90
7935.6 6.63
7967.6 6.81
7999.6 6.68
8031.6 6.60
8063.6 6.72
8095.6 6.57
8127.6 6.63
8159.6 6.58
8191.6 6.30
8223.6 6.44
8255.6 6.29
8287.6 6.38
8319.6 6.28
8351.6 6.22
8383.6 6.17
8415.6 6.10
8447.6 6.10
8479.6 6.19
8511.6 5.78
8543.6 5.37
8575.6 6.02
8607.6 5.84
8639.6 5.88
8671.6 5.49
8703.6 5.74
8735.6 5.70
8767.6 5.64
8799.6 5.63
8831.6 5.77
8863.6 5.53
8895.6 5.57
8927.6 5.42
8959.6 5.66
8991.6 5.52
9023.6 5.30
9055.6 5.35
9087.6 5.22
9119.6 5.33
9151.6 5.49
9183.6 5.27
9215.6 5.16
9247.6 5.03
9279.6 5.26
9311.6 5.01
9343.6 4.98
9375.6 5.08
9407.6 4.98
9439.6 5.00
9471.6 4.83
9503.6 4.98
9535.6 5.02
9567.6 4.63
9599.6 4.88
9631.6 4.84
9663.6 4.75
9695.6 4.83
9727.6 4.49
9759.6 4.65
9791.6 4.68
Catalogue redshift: 0.00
